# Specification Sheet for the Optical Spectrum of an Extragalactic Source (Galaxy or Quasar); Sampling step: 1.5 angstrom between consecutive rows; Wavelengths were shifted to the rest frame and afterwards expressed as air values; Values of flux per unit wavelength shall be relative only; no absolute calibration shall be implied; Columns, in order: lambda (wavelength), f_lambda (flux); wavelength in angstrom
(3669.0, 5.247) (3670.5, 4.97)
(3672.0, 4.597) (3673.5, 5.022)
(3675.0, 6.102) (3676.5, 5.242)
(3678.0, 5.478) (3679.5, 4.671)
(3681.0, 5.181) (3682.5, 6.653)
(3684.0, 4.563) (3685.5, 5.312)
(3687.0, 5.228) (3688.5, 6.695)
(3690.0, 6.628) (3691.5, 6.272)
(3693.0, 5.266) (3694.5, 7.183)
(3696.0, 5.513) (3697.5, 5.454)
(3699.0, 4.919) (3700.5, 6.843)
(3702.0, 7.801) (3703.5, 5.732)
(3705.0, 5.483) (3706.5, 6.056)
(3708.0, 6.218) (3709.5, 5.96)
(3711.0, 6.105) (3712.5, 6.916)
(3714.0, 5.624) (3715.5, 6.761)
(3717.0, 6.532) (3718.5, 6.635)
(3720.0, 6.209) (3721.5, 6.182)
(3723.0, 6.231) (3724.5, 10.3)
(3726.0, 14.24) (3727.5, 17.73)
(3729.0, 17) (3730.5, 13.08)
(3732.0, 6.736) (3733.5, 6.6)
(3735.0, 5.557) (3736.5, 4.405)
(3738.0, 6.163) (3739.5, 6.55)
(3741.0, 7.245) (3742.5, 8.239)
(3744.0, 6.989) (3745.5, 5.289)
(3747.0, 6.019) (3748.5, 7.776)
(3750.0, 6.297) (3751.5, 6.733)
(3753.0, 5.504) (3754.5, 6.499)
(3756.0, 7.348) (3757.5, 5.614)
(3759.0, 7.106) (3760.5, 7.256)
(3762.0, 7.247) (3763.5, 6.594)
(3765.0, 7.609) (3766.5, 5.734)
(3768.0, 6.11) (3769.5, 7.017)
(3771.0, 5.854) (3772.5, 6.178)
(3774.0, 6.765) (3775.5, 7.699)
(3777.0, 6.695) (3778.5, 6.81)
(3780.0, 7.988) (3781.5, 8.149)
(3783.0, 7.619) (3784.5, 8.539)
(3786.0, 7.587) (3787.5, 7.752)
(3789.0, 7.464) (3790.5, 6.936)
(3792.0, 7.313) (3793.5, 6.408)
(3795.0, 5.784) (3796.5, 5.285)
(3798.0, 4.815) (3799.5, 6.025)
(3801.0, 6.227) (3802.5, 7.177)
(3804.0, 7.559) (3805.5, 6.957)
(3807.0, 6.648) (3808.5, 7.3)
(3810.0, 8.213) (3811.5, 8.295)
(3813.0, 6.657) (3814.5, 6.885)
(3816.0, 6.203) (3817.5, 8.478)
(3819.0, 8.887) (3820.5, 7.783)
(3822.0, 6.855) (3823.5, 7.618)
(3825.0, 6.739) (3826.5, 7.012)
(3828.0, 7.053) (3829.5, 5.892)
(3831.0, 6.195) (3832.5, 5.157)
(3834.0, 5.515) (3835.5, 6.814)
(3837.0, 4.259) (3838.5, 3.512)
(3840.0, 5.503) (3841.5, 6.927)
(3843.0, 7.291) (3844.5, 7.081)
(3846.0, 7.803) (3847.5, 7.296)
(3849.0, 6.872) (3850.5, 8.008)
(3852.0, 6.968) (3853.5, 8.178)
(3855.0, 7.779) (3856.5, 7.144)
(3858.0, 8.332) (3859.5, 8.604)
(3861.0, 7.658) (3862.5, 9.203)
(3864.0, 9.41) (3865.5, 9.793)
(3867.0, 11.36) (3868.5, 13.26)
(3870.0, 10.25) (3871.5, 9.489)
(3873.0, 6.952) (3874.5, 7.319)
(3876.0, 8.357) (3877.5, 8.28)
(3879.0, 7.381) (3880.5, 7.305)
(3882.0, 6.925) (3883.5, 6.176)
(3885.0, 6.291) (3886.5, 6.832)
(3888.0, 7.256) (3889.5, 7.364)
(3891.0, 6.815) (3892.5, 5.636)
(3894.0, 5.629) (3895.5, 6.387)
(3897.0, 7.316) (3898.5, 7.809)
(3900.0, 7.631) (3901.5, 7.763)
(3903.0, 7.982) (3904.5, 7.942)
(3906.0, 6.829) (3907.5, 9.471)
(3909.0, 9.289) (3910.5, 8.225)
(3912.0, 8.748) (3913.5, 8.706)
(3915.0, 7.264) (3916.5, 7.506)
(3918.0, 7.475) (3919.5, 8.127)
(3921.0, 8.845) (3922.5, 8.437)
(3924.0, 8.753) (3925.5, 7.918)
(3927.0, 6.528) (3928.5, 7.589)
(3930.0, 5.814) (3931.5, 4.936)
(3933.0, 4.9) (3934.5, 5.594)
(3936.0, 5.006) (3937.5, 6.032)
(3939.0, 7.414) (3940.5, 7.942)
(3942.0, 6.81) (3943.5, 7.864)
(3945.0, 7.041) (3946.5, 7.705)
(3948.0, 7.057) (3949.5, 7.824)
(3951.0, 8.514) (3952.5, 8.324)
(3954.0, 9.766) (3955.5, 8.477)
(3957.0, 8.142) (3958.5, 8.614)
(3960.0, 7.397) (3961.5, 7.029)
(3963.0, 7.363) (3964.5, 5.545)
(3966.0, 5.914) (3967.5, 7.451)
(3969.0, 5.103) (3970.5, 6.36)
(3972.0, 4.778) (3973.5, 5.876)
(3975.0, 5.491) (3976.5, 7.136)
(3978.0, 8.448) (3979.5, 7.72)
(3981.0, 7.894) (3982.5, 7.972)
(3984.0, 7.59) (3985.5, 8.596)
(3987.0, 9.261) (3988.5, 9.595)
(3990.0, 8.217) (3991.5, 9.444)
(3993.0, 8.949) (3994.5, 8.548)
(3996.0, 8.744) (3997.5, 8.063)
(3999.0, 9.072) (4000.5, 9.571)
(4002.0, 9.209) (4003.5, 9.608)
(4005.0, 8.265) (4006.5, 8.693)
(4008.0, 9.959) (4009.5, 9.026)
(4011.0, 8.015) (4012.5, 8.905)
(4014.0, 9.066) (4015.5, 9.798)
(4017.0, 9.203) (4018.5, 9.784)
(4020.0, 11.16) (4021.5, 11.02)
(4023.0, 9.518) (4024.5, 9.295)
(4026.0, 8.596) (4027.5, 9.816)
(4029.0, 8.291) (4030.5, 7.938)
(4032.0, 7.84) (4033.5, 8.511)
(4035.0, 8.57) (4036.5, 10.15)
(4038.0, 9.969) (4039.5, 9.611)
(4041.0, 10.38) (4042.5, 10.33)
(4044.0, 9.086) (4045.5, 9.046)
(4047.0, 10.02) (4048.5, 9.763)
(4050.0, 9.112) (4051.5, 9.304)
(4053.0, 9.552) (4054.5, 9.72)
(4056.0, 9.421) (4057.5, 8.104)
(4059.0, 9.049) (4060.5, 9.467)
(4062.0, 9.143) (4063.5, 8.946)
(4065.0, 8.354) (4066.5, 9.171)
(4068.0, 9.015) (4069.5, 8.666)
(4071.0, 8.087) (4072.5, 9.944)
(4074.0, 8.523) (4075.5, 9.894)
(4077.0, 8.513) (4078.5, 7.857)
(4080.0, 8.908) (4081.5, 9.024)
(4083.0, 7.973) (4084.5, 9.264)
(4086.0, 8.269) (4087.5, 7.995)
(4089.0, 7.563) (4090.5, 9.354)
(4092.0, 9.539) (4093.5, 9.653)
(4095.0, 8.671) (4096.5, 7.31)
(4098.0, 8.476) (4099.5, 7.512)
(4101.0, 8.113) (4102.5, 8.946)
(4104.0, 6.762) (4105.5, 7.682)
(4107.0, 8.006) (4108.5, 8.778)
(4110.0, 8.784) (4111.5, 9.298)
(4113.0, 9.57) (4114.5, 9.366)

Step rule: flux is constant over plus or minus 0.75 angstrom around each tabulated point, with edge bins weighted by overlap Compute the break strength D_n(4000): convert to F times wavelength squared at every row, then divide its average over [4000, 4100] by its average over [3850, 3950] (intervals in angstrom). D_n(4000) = 1.27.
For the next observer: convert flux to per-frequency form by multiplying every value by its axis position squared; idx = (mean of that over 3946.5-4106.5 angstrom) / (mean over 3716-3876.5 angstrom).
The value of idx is 1.3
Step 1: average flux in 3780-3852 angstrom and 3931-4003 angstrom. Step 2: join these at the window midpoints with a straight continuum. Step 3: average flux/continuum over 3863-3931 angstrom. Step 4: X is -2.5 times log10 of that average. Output -0.10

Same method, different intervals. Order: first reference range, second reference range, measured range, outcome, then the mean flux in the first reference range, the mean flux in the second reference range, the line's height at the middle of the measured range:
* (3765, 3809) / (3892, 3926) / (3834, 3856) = 0.10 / 6.85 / 7.83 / 7.32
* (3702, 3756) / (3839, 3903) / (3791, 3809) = 0.18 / 7.48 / 7.74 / 7.61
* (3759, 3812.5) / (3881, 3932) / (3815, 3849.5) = 0.08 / 6.96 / 7.43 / 7.14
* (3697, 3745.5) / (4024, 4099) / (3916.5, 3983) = 0.19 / 7.55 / 8.98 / 8.51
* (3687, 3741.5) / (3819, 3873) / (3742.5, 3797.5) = 0.09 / 7.33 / 7.57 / 7.43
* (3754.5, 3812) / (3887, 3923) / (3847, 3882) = -0.14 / 6.93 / 7.67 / 7.43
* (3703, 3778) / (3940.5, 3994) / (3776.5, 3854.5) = 0.07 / 7.25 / 7.59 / 7.36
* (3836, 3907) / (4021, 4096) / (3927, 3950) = 0.22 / 7.58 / 9.06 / 8.11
